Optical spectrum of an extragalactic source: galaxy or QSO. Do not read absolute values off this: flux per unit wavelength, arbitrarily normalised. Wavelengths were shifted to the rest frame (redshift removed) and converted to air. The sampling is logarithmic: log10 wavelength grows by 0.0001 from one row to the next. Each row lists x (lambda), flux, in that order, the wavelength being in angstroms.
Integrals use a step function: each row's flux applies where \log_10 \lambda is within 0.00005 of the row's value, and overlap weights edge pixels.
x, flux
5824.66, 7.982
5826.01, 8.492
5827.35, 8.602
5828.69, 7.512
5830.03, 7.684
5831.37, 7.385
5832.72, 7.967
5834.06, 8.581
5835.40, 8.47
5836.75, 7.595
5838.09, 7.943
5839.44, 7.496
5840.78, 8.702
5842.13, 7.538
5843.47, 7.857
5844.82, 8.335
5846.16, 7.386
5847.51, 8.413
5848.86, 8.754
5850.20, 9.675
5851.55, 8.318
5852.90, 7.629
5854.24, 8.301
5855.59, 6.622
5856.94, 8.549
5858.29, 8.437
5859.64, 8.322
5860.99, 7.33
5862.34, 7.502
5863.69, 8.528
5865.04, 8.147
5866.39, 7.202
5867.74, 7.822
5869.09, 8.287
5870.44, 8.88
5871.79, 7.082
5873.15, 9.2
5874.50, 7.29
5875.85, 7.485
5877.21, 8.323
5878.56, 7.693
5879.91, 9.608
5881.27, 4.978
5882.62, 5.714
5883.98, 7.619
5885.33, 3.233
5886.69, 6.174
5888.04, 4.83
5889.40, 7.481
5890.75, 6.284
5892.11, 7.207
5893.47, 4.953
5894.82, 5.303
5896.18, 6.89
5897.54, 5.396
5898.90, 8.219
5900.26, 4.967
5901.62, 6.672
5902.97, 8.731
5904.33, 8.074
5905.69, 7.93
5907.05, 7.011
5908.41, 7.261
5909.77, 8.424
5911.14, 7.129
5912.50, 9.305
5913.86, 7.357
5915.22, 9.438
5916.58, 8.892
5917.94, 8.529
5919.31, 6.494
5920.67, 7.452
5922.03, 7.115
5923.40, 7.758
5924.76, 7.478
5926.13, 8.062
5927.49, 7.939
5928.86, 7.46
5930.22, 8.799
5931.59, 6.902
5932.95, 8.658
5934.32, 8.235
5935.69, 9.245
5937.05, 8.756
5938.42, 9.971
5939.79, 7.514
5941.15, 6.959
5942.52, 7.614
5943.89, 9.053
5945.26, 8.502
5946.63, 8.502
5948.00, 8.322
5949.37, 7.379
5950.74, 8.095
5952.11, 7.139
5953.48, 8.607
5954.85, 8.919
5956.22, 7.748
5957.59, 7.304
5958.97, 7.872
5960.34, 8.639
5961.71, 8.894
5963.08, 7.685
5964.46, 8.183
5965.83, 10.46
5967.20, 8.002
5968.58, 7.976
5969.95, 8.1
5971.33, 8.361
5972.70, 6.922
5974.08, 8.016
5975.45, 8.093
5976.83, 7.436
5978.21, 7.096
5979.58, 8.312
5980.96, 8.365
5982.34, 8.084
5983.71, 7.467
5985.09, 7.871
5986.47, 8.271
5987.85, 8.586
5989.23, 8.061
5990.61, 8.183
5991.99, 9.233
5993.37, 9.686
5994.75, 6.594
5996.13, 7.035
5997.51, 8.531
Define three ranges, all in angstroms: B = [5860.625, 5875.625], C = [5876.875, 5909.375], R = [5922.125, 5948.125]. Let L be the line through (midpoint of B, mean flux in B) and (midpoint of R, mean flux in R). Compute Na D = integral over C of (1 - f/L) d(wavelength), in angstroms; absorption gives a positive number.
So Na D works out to 5.41 angstroms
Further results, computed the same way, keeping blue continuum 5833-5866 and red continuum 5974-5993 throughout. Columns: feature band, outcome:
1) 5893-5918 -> 2.2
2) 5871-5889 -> 2.7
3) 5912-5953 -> 0.0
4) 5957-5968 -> -0.4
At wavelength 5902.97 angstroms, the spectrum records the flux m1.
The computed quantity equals 8.731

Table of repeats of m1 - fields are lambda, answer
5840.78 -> 8.702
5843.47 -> 7.857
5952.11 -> 7.139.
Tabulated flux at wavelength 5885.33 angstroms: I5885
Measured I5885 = 3.233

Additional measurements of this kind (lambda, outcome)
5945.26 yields 8.502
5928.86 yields 7.46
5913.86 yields 7.357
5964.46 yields 8.183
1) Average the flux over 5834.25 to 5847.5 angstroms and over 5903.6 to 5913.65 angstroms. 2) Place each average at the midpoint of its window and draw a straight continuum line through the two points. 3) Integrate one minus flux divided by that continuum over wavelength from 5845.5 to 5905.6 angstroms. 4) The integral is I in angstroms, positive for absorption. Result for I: 4.2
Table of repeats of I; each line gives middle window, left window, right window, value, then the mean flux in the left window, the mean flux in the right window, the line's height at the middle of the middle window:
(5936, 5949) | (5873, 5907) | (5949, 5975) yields -0.99 angstroms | 6.78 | 8.13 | 7.76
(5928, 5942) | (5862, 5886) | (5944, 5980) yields -0.57 angstroms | 7.48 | 8.11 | 7.92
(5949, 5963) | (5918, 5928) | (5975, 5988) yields -0.55 angstroms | 7.53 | 7.93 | 7.75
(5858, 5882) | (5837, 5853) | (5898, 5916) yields 0.32 angstroms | 8.17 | 7.71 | 7.99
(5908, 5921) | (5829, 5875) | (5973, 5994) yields 0.05 angstroms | 8.04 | 8.15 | 8.09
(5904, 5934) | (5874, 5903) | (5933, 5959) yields -1.89 angstroms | 6.54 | 8.21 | 7.43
